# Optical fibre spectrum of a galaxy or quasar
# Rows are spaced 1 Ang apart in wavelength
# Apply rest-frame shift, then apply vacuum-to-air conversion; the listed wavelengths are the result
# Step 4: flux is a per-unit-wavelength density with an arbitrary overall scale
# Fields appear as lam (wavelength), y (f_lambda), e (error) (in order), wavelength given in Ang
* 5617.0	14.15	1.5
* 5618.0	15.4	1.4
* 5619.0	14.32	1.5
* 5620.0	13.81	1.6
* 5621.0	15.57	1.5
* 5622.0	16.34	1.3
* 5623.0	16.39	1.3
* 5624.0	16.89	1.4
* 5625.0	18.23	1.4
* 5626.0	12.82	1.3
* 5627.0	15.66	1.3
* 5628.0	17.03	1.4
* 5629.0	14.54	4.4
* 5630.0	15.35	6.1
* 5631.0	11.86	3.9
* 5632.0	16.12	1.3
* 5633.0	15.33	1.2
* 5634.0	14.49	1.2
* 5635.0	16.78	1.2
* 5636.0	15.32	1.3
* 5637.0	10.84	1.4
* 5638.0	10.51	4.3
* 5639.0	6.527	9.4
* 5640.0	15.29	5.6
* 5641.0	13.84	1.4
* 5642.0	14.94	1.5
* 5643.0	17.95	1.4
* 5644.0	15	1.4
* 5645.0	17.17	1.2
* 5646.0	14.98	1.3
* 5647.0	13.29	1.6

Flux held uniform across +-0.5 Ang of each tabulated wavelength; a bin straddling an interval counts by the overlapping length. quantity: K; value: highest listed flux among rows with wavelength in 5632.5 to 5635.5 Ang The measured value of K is 16.78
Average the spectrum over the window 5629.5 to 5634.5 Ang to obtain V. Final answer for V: 14.6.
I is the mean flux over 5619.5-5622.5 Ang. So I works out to 15.2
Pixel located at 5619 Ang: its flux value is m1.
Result 14.32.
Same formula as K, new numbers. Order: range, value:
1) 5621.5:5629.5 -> 18.23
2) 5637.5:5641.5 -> 15.29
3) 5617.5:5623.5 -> 16.39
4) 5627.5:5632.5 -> 17.03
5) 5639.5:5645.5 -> 17.95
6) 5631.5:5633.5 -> 16.12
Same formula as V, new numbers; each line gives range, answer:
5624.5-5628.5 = 15.9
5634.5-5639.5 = 12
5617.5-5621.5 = 14.8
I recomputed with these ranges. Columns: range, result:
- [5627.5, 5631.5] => 14.7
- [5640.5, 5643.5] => 15.6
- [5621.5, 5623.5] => 16.4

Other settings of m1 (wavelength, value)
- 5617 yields 14.15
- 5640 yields 15.29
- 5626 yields 12.82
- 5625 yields 18.23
